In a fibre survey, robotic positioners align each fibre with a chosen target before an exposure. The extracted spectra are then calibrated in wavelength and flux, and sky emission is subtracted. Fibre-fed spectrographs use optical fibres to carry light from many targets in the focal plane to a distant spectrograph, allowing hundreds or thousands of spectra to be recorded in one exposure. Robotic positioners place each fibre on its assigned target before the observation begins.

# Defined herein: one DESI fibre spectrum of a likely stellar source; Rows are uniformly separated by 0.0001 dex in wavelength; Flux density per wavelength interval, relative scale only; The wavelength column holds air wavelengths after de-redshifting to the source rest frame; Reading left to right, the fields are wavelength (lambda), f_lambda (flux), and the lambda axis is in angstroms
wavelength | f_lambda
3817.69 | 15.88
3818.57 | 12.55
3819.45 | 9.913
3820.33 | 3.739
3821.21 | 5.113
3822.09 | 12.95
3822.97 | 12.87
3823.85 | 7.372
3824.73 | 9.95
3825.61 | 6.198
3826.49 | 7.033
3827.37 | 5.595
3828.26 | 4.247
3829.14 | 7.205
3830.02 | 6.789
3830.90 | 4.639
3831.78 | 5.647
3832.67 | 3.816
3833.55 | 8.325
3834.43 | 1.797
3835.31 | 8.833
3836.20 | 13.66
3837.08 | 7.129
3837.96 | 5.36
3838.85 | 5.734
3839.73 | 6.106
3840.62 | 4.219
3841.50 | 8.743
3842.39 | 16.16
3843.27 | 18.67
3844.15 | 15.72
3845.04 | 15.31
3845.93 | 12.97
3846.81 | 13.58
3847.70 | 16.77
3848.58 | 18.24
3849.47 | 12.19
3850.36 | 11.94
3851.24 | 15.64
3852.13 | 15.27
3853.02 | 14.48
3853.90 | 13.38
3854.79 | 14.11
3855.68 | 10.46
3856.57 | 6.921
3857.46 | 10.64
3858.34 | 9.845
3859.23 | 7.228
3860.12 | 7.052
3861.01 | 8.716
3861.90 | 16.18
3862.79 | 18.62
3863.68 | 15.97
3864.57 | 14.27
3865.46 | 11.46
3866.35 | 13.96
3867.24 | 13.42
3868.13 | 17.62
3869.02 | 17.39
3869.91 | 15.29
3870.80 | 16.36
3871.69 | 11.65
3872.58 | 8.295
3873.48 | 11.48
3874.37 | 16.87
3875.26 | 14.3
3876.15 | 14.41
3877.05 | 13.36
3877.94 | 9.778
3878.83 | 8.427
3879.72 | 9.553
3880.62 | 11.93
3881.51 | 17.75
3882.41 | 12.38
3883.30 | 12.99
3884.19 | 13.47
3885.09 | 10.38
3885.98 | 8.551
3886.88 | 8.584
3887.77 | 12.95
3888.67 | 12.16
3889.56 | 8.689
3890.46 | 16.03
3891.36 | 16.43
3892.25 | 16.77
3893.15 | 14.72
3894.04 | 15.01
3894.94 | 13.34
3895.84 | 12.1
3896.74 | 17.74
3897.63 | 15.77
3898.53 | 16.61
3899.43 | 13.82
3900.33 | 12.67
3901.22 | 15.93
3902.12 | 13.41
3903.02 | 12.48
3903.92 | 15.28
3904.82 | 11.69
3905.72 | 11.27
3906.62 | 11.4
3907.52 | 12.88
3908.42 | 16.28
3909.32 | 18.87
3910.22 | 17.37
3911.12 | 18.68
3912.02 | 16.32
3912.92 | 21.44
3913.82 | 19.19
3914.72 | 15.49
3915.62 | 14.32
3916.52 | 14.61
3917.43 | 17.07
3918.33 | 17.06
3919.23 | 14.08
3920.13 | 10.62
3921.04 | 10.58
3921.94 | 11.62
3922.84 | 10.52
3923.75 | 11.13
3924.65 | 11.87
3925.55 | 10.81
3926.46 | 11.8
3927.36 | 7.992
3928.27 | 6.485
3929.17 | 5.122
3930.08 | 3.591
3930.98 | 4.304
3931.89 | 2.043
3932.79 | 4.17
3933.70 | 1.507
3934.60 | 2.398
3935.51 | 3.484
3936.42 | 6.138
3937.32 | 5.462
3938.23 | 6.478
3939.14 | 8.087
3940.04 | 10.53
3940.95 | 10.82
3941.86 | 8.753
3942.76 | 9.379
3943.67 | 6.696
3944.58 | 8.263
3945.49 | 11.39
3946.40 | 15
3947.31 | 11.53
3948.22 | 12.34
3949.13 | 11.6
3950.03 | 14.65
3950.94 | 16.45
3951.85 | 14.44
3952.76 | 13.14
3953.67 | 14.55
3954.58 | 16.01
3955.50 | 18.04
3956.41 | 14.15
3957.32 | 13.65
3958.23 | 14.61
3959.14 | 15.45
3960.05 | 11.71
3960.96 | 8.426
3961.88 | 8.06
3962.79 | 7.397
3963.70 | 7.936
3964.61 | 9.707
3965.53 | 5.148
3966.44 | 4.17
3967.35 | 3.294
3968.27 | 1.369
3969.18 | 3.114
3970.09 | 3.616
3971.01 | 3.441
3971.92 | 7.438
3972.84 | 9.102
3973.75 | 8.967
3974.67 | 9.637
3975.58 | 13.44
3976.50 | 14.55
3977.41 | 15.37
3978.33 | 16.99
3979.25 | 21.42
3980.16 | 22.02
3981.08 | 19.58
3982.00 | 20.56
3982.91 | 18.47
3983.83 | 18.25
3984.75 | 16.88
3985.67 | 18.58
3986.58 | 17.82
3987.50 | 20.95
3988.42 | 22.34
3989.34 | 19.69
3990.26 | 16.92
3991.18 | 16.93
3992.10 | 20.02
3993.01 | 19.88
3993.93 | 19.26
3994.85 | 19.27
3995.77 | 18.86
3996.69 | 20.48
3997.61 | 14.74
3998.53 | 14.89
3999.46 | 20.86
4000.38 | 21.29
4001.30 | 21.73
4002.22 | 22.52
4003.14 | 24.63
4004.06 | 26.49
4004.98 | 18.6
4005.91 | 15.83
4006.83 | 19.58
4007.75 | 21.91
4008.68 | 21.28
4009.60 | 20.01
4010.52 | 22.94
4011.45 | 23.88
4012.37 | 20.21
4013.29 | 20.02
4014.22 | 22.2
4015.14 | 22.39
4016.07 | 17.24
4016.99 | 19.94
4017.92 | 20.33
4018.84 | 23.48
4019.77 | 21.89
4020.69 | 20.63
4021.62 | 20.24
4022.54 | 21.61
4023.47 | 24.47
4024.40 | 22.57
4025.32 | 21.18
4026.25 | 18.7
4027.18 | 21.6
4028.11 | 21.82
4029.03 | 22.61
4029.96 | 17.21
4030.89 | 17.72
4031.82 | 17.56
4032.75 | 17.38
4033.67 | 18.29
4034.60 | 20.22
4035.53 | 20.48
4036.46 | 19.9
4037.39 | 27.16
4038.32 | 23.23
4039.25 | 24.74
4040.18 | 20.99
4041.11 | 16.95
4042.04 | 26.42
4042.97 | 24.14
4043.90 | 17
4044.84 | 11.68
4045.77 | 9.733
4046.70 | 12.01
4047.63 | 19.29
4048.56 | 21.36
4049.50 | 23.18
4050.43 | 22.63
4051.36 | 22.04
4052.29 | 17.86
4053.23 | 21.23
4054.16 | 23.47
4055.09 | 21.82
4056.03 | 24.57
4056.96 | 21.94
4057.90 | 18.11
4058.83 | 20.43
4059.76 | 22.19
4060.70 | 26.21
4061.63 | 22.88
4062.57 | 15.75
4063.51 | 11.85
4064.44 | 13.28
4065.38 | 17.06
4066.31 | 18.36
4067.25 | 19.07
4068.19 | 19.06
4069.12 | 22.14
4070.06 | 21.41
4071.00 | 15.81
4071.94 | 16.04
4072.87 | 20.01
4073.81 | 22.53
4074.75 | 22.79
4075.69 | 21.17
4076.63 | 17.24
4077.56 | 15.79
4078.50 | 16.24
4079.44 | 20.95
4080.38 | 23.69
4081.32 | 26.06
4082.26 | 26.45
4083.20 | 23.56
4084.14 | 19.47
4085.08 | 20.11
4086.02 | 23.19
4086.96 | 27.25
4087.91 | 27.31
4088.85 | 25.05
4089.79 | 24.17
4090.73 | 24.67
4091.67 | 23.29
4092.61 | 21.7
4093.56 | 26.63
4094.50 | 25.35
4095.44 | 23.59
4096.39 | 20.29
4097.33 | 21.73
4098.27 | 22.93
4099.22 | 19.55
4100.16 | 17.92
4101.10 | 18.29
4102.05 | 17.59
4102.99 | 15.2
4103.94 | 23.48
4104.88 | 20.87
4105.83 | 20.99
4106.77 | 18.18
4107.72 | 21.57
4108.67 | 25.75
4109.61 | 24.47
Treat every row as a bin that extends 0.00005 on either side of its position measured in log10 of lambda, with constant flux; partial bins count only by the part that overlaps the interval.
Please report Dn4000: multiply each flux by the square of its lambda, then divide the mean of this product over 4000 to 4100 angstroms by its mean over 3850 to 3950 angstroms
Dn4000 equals 1.87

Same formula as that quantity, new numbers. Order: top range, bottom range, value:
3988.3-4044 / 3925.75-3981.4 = 2.18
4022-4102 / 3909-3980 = 2.05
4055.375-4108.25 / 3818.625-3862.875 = 2.36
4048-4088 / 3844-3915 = 1.66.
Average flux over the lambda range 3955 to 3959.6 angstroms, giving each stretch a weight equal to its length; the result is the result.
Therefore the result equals 15.2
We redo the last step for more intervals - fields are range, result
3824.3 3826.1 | 8.04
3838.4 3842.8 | 8.12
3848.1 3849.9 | 15.3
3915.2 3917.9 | 15.3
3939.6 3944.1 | 9.25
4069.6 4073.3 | 18.3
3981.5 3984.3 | 19.1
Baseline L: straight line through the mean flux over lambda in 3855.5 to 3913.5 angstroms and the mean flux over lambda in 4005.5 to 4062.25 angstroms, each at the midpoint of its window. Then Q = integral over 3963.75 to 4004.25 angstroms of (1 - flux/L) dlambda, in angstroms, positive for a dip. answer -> 6.6 angstroms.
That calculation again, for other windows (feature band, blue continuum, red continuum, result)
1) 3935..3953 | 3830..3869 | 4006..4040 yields 7.0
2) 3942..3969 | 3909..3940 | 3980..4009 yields 6.6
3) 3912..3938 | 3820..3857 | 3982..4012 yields 9.0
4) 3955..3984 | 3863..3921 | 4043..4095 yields 9.4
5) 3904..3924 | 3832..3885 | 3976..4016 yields 0.6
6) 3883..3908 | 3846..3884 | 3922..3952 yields -4.8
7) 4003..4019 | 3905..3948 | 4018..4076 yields -3.4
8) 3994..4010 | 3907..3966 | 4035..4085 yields -4.2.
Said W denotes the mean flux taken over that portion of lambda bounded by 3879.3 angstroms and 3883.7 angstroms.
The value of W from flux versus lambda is 12.9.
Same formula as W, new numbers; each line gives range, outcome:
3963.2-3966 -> 7.58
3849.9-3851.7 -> 13.8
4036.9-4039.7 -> 25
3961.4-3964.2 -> 7.83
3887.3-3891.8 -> 13.2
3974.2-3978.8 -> 14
